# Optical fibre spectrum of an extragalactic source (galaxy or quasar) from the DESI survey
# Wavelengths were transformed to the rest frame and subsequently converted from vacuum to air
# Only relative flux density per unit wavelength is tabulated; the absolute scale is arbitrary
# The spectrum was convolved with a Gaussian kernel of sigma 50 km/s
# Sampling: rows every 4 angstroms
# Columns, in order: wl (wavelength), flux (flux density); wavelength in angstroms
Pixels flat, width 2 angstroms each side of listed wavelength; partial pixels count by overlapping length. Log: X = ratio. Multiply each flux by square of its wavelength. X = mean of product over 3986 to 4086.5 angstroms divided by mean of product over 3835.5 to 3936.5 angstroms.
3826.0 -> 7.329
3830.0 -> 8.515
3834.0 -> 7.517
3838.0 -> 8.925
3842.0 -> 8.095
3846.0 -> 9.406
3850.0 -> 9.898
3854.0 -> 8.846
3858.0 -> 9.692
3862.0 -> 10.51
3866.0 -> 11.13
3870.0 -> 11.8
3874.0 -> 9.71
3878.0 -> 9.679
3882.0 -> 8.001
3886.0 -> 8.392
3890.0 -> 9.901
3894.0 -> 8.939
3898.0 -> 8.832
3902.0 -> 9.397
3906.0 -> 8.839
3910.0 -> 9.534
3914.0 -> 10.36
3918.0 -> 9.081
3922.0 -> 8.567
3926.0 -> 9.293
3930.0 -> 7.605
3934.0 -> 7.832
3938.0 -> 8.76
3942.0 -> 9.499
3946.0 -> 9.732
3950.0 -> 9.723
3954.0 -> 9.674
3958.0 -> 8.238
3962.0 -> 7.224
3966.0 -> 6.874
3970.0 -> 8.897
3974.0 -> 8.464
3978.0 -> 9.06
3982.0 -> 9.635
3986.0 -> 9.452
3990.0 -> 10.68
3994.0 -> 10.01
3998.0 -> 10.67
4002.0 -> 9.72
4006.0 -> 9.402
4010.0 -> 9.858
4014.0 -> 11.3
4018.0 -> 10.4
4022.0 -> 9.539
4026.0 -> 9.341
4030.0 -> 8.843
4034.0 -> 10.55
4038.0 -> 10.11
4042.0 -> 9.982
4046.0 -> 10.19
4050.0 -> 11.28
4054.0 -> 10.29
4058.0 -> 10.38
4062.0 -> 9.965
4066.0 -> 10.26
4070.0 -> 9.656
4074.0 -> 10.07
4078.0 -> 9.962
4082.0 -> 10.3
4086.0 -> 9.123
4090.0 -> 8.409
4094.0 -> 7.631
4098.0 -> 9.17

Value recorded 1.2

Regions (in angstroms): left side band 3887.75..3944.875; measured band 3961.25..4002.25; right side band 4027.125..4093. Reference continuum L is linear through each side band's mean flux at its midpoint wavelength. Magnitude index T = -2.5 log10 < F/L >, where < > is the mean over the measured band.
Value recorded 0.03 mag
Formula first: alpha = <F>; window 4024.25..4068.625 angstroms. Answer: 10.1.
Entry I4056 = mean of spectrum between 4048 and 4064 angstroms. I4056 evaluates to 10.5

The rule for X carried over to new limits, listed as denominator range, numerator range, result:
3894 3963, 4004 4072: 1.19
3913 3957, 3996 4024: 1.16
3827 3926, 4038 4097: 1.16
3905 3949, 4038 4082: 1.21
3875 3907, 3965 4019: 1.12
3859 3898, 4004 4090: 1.12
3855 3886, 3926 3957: 0.94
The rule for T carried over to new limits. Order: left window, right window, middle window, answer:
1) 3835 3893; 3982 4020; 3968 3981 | 0.132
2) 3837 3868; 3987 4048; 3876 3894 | 0.080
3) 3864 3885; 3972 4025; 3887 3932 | 0.096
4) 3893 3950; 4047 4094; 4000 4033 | -0.028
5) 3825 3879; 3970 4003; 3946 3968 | 0.136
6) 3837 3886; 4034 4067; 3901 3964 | 0.106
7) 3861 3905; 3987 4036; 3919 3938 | 0.162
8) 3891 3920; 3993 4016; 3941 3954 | 0.000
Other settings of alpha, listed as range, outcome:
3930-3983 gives 8.68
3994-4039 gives 9.97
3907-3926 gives 9.35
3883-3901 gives 8.98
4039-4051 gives 10.4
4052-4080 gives 10.1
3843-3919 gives 9.56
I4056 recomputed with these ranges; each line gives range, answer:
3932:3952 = 9.11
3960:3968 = 7.05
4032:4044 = 10.2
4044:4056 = 10.6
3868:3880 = 10.4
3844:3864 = 9.67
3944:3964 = 8.92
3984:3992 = 10.1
